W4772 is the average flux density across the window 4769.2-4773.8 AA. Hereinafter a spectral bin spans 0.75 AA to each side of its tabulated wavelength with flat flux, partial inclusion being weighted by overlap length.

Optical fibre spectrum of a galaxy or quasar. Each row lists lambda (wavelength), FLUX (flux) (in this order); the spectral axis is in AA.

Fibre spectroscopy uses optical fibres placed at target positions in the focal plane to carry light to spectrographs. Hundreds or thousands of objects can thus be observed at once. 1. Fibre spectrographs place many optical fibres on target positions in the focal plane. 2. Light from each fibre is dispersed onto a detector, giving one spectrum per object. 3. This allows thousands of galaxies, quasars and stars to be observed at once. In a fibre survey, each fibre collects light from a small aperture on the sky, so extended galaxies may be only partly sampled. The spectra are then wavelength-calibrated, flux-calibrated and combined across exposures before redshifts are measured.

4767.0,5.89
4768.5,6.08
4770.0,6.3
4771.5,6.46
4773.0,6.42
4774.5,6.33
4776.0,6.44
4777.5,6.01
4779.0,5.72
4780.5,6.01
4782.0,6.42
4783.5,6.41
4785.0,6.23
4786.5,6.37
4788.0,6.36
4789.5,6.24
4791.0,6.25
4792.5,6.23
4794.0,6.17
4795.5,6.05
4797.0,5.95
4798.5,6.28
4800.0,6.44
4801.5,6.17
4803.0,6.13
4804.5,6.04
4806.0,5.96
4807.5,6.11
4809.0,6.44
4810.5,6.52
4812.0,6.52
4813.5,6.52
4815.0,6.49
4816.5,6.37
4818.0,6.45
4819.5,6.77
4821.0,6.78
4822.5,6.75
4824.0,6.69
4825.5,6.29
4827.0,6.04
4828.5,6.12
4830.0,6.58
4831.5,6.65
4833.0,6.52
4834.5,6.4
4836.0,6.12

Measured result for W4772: 6.39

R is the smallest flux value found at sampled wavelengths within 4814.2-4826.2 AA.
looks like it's 6.29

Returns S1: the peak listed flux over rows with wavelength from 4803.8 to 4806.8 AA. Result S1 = 6.04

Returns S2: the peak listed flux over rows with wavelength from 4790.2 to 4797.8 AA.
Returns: 6.25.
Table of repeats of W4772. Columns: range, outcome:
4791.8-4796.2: 6.15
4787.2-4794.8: 6.25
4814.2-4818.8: 6.44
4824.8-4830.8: 6.26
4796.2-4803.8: 6.19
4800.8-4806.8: 6.07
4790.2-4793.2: 6.24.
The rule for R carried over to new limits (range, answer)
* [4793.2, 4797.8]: 5.95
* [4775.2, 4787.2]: 5.72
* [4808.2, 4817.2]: 6.37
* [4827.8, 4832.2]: 6.12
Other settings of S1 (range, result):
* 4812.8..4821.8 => 6.78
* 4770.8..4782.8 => 6.46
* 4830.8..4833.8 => 6.65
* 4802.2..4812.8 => 6.52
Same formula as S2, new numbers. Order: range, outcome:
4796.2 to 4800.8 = 6.44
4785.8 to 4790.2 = 6.37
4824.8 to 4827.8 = 6.29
